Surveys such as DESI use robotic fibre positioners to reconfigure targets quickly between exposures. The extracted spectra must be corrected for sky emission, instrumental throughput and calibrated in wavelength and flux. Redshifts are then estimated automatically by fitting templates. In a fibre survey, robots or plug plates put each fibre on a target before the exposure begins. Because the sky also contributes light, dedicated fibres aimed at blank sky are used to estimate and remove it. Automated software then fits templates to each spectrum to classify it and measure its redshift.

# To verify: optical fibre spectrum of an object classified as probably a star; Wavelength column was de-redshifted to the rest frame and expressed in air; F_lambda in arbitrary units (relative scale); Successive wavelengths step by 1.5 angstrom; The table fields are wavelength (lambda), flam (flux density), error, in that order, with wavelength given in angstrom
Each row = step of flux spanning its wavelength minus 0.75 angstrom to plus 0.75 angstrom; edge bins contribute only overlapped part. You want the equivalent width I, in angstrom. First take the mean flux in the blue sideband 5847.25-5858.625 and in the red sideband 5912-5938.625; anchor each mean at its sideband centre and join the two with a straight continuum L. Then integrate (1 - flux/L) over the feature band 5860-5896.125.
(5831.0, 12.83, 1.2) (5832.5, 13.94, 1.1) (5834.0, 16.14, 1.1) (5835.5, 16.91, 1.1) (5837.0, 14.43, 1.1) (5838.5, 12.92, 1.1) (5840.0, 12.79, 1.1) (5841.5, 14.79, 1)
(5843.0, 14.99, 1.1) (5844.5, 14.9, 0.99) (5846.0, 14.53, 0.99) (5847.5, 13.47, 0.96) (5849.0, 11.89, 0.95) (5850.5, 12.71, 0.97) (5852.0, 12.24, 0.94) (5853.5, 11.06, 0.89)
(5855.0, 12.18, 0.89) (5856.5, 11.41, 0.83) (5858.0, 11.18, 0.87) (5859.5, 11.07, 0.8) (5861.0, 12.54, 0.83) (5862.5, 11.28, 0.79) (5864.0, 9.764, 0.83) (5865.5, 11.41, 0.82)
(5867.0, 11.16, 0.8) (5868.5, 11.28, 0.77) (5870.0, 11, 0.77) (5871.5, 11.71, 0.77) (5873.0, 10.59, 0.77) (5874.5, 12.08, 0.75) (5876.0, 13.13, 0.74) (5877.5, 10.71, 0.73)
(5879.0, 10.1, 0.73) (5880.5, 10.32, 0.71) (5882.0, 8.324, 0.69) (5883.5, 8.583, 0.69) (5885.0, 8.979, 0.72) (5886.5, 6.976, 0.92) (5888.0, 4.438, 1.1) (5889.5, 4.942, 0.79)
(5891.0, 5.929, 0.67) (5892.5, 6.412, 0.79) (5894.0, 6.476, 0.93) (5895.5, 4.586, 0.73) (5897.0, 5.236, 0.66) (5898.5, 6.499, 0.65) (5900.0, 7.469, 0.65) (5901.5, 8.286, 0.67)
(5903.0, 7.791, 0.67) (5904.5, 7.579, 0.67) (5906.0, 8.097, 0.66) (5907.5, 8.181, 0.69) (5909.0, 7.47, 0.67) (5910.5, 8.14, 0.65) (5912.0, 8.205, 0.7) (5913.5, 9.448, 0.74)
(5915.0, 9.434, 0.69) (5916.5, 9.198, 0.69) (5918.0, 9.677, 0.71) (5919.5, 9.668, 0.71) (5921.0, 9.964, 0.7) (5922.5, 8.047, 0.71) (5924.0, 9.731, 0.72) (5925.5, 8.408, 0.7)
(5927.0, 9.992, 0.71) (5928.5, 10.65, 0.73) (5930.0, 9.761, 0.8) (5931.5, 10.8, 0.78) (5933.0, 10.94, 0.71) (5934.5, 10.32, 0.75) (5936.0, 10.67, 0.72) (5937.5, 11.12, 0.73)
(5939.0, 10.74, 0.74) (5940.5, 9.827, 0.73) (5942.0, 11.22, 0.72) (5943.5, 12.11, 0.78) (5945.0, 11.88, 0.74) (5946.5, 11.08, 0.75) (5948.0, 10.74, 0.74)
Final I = 6.34 angstrom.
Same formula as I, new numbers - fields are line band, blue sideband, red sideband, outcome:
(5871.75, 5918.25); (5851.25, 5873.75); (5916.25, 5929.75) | 9.72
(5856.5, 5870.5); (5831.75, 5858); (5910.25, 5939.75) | 1.61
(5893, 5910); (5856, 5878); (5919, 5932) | 5.37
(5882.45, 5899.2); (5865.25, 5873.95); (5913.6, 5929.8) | 6.70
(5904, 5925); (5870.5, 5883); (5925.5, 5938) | 3.47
